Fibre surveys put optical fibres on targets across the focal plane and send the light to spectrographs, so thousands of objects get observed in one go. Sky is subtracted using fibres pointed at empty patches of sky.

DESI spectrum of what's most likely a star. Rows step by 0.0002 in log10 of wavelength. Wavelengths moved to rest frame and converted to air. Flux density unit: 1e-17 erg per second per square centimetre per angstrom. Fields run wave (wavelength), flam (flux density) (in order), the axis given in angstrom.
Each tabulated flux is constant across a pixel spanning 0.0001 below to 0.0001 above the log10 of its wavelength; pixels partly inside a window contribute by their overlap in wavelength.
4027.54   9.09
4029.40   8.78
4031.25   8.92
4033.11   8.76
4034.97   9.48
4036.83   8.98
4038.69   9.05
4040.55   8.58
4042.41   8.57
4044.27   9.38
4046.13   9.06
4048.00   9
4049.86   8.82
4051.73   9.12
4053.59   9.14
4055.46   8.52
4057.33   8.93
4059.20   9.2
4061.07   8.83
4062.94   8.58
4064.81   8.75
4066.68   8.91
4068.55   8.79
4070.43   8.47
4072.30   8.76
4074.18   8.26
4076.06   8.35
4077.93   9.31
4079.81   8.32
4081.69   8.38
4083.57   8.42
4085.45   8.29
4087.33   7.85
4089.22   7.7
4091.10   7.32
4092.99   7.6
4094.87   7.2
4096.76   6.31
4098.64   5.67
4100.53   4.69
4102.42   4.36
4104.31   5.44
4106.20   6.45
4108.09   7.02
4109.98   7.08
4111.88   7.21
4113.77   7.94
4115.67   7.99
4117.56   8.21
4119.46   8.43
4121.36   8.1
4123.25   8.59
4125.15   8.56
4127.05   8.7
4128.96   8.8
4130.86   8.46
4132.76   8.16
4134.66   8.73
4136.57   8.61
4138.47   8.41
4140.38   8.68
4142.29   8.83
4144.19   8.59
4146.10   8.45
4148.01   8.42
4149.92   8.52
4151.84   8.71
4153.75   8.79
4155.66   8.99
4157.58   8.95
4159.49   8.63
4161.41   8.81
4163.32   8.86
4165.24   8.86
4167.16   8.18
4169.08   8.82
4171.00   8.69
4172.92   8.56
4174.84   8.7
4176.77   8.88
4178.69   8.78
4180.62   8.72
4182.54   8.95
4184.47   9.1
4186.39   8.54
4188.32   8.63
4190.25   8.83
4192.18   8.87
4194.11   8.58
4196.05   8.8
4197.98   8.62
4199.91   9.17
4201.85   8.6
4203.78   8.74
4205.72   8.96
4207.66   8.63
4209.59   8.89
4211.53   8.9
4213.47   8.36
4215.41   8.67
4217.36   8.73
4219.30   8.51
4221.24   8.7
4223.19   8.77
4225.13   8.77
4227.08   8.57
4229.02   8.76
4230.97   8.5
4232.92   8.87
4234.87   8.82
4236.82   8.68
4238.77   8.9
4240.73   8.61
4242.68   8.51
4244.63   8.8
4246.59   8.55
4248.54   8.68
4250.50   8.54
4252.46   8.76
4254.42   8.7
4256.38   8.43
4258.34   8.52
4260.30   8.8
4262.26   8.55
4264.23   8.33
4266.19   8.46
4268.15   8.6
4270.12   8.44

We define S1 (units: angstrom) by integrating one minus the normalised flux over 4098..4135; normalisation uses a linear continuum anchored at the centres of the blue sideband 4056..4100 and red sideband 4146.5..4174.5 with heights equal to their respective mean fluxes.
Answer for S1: 4.35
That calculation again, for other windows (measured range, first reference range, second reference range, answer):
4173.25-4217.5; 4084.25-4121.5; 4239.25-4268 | -4.3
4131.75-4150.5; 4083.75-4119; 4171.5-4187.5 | -1.6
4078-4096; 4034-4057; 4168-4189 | 1.9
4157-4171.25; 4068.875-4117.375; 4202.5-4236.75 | -1.0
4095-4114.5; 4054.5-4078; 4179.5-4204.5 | 5.6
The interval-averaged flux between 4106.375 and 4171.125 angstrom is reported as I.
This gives 8.41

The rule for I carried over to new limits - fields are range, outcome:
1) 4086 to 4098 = 7.32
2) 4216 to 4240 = 8.71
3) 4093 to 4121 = 6.77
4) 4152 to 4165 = 8.84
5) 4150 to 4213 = 8.77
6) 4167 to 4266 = 8.7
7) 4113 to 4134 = 8.37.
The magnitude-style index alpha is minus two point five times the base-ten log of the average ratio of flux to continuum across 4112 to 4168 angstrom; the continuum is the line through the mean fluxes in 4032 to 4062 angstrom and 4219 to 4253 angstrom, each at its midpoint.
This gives 0.04 mag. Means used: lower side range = 8.96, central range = 8.53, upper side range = 8.69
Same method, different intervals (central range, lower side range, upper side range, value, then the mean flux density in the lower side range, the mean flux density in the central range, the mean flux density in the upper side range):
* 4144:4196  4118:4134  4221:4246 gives -0.02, 8.47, 8.72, 8.71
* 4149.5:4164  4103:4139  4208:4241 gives -0.08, 7.9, 8.79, 8.71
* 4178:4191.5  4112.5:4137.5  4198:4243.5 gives -0.02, 8.39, 8.8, 8.72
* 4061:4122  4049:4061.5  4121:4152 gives 0.15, 8.94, 7.64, 8.55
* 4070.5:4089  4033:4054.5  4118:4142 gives 0.05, 9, 8.41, 8.52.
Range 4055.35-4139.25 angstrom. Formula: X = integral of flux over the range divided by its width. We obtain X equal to 7.92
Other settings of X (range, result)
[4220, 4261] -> 8.68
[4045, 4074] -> 8.85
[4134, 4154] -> 8.6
